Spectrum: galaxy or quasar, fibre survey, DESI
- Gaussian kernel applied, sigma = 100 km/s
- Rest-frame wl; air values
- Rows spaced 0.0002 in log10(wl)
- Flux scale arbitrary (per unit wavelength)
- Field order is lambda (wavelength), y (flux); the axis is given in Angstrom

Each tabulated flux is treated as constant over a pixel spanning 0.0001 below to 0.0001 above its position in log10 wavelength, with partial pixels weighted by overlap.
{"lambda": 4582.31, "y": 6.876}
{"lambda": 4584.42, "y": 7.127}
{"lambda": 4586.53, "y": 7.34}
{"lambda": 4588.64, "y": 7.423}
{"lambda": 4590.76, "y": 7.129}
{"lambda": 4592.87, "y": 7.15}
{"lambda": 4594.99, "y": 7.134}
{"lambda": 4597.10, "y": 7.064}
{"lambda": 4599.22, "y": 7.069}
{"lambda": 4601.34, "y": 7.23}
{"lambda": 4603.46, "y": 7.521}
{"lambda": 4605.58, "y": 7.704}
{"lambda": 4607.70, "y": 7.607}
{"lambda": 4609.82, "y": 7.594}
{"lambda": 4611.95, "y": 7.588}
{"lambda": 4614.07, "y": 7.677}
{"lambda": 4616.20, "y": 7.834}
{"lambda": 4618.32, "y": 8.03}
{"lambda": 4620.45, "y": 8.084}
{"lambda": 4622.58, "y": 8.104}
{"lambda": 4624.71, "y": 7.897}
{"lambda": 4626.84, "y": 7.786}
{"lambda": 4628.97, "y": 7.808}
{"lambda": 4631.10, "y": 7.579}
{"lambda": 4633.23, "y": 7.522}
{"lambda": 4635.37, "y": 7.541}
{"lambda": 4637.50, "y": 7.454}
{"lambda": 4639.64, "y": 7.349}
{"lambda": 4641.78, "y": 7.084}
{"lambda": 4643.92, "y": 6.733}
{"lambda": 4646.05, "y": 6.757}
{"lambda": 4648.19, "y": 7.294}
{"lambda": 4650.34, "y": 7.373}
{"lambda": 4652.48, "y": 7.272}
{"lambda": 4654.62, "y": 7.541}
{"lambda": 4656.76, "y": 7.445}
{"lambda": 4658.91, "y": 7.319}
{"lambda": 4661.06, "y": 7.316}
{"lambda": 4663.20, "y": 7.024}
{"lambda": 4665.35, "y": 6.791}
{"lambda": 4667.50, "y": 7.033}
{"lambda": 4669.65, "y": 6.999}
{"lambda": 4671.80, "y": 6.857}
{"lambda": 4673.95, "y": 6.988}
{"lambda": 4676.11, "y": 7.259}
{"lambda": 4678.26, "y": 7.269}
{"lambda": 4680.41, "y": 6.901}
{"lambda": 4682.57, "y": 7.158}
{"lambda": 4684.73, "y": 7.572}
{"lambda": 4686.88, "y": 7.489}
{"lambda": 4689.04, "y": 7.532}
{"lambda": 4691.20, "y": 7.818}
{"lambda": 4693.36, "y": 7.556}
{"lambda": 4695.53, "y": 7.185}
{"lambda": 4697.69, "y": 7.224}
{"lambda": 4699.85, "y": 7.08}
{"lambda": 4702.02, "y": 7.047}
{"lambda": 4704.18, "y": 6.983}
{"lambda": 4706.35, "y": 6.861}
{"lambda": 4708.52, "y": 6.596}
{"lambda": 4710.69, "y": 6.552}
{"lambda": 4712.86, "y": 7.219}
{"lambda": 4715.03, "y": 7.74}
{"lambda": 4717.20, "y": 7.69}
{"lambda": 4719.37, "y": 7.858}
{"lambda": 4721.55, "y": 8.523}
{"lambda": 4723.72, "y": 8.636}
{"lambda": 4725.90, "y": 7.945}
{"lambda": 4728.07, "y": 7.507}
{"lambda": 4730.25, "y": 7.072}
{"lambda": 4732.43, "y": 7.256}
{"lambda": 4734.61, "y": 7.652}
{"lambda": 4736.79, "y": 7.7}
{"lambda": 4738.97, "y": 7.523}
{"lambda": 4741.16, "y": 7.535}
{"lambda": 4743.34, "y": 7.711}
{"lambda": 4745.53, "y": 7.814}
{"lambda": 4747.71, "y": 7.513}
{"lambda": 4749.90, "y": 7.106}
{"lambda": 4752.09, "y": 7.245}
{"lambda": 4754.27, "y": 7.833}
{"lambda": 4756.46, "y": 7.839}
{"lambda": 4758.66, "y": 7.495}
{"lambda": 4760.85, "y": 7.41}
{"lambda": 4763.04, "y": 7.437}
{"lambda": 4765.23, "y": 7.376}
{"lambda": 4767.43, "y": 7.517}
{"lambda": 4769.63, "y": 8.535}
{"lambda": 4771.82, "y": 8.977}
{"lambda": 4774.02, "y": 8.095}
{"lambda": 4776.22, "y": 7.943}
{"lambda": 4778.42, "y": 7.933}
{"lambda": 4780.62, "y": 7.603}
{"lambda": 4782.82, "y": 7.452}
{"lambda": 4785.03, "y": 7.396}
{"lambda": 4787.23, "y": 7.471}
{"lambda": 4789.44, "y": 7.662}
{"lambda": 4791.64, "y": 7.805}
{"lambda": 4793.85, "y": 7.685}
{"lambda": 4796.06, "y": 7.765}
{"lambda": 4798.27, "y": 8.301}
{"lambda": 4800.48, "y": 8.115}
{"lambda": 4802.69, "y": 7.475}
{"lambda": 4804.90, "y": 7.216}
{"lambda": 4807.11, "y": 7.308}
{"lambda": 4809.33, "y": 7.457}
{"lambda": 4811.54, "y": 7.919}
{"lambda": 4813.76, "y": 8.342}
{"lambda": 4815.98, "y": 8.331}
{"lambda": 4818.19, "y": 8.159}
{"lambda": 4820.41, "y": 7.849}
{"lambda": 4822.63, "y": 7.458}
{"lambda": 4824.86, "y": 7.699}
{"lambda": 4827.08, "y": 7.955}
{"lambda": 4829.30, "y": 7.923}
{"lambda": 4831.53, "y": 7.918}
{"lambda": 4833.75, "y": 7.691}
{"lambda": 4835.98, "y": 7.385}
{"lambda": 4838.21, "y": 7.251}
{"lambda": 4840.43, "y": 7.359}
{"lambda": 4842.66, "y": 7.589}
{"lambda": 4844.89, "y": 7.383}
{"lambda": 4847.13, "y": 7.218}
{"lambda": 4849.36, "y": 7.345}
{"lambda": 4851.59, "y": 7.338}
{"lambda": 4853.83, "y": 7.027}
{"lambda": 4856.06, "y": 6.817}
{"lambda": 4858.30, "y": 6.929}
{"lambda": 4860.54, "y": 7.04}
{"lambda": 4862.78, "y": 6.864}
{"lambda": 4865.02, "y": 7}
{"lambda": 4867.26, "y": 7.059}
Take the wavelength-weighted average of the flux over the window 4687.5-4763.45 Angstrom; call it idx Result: 7.48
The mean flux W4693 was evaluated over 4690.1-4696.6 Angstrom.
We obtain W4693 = 7.51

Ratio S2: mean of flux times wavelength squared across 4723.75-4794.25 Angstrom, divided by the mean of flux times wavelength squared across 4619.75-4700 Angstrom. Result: 1.1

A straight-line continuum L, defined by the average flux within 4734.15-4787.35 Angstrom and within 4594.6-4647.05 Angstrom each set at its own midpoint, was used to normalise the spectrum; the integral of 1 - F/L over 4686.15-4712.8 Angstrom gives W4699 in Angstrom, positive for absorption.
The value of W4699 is 1.6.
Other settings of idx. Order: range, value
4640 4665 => 7.19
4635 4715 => 7.18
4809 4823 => 7.99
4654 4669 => 7.19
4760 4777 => 7.92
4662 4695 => 7.22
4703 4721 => 7.23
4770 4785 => 7.98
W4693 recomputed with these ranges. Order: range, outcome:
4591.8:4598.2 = 7.12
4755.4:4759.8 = 7.65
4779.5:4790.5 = 7.51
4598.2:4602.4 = 7.15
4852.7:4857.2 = 6.92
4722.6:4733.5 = 7.69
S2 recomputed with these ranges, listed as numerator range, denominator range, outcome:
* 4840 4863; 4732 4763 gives 0.99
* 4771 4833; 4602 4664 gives 1.12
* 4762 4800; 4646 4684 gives 1.15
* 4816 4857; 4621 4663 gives 1.10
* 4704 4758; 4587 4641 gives 1.05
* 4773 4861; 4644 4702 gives 1.12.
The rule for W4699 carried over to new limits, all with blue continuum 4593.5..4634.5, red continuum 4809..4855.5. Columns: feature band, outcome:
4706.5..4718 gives 0.8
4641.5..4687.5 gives 2.8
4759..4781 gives -0.7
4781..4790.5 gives 0.2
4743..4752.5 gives 0.2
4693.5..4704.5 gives 0.7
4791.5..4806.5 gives -0.2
